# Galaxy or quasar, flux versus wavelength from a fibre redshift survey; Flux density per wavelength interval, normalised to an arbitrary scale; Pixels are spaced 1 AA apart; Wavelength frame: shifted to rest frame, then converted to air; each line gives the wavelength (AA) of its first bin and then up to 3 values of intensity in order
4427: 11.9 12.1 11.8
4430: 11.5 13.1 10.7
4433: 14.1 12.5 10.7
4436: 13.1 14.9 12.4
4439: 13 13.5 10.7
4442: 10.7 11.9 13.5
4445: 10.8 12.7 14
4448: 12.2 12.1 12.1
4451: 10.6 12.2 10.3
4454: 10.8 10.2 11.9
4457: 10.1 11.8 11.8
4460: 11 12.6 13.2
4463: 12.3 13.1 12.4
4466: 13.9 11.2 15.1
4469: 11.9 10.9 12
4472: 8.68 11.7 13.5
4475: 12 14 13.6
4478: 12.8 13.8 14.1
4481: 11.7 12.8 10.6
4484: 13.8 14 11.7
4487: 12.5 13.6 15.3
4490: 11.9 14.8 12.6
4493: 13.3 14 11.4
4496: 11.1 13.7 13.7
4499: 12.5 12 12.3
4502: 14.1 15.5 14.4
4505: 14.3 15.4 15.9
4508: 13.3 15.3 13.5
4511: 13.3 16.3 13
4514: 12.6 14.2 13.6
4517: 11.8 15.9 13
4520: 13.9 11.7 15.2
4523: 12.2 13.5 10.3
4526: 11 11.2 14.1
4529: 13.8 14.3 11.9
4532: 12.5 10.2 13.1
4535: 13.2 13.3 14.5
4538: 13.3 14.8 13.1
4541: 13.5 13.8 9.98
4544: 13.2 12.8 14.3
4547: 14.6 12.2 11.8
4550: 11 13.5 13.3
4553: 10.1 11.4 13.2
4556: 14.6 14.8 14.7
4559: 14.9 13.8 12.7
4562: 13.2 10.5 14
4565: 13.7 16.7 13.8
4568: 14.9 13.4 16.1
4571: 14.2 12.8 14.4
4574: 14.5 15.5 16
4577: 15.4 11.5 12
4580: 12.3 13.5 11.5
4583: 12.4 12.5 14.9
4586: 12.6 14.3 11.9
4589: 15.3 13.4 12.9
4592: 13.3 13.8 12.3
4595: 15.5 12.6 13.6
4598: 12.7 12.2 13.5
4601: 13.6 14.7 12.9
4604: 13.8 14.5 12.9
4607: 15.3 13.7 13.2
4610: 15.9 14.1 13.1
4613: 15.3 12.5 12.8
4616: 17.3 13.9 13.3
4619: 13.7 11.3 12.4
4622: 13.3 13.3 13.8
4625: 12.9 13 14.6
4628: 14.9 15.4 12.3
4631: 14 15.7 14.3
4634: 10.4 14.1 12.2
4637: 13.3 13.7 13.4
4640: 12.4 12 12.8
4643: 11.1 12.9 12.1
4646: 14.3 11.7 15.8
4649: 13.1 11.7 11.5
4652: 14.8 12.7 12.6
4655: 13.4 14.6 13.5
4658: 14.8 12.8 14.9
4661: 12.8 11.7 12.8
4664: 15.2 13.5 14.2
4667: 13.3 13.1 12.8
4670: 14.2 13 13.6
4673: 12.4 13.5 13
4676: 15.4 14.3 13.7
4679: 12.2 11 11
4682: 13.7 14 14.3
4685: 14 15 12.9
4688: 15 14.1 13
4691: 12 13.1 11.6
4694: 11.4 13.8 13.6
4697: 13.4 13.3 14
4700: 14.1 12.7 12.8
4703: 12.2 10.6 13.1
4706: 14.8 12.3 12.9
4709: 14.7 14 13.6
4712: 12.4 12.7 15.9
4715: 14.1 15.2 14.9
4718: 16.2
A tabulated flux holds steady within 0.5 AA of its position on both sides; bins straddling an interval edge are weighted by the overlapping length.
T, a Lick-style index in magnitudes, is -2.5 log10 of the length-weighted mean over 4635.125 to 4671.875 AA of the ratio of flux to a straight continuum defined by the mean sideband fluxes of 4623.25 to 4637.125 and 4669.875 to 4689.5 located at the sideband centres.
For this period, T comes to 0.03 mag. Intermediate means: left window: 13.6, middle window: 13.2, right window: 13.5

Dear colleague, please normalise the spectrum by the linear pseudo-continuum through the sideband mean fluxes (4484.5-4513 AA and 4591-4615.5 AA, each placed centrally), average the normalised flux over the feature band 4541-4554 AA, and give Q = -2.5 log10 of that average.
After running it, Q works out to 0.09 mag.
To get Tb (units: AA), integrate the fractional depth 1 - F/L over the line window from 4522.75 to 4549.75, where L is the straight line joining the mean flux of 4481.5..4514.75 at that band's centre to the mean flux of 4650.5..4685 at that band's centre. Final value 1.3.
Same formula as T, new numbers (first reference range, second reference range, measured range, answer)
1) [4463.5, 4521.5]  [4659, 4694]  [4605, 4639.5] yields -0.033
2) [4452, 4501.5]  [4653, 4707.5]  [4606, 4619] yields -0.090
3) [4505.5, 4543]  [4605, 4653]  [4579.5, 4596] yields 0.012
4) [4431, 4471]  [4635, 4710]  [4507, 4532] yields -0.072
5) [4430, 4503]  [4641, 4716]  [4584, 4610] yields -0.052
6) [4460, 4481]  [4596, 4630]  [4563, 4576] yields -0.082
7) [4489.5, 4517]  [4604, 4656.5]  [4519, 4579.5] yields 0.020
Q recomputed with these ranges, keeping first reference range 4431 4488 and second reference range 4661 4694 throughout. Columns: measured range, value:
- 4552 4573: -0.08 mag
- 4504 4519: -0.13 mag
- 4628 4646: 0.00 mag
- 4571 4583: -0.06 mag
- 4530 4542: -0.04 mag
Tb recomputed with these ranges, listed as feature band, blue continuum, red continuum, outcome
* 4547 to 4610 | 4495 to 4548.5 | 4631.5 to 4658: -1.4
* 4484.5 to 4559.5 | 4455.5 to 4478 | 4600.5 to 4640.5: -3.0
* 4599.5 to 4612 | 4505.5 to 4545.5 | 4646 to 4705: -0.7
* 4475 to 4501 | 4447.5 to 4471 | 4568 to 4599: -1.5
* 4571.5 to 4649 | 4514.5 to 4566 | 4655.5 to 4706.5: -1.7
